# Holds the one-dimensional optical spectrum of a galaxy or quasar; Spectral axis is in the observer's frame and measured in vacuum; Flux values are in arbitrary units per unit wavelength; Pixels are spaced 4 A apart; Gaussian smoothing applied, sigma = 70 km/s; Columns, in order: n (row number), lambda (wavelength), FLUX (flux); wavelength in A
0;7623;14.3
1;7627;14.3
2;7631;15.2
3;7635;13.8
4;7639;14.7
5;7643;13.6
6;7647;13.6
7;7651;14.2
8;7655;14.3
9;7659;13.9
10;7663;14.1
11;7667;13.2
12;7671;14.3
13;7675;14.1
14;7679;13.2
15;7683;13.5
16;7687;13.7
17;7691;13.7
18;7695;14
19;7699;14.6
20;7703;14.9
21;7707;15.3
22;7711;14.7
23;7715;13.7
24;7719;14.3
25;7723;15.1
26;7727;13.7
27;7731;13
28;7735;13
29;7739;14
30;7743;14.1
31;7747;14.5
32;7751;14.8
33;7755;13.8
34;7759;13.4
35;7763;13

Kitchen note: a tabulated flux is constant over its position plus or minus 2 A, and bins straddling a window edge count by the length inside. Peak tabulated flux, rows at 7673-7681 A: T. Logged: 14.1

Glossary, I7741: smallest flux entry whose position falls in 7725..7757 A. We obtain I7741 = 13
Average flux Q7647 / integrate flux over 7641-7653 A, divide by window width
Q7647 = 13.8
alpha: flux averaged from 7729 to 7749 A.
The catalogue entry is 13.7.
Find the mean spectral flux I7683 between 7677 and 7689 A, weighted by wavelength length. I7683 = 13.5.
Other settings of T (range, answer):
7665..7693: 14.3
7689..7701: 14.6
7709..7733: 15.1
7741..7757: 14.8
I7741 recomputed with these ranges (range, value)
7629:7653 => 13.6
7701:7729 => 13.7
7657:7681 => 13.2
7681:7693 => 13.5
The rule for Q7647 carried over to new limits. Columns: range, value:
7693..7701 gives 14.3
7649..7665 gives 14.1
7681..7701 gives 13.9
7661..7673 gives 13.9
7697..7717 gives 14.6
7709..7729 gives 14.3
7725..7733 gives 13.3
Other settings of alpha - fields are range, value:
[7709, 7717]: 14.2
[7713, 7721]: 14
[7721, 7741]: 13.8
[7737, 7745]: 14.1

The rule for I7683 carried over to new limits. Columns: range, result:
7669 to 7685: 13.8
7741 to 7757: 14.3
